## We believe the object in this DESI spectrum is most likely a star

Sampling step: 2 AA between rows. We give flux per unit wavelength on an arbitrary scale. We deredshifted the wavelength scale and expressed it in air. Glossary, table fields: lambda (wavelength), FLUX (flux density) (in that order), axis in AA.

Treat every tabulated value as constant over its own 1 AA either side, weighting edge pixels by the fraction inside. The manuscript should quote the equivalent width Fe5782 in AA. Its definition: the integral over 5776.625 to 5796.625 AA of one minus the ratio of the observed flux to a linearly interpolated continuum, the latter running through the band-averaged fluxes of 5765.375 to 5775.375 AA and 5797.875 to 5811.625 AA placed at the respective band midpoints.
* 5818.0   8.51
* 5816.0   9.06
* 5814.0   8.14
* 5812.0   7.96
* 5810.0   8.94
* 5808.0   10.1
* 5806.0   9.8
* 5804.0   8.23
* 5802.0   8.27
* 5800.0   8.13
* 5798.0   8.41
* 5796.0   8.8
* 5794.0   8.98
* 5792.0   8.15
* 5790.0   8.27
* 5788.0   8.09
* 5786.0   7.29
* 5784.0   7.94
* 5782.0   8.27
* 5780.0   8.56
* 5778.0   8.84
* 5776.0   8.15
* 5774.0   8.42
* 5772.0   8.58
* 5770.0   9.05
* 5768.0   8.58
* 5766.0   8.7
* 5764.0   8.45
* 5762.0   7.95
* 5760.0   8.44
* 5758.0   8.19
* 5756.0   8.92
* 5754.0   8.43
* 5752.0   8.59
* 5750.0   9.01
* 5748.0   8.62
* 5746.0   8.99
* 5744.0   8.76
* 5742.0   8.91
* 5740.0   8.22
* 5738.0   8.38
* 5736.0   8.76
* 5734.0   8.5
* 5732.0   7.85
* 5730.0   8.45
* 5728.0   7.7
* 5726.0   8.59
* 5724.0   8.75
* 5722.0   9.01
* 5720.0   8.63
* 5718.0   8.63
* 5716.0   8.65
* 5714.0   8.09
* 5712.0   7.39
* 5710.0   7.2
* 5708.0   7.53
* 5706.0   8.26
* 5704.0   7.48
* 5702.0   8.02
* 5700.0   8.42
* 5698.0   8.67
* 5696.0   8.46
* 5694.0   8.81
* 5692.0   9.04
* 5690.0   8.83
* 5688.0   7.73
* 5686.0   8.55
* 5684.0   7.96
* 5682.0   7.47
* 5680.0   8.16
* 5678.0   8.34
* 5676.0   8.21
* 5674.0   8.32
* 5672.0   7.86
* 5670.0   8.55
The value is 1.0 AA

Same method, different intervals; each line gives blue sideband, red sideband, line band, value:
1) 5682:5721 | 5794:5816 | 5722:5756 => -0.7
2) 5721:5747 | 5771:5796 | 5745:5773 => -0.6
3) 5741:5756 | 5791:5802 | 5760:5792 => 1.0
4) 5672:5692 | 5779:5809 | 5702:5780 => -0.5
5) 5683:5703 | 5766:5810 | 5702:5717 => 1.2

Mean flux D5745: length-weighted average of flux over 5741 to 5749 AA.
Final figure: 8.82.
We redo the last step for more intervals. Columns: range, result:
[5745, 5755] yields 8.73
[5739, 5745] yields 8.63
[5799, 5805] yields 8.21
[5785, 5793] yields 7.95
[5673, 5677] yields 8.27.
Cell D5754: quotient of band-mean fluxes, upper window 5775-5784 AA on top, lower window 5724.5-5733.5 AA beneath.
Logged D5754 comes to 1.0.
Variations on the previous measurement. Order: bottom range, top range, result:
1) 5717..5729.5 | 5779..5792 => 0.94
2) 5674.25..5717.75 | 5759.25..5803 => 1.03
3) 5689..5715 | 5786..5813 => 1.05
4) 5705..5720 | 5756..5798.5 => 1.05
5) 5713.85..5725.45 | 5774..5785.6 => 0.96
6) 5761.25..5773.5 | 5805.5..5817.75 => 1.04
